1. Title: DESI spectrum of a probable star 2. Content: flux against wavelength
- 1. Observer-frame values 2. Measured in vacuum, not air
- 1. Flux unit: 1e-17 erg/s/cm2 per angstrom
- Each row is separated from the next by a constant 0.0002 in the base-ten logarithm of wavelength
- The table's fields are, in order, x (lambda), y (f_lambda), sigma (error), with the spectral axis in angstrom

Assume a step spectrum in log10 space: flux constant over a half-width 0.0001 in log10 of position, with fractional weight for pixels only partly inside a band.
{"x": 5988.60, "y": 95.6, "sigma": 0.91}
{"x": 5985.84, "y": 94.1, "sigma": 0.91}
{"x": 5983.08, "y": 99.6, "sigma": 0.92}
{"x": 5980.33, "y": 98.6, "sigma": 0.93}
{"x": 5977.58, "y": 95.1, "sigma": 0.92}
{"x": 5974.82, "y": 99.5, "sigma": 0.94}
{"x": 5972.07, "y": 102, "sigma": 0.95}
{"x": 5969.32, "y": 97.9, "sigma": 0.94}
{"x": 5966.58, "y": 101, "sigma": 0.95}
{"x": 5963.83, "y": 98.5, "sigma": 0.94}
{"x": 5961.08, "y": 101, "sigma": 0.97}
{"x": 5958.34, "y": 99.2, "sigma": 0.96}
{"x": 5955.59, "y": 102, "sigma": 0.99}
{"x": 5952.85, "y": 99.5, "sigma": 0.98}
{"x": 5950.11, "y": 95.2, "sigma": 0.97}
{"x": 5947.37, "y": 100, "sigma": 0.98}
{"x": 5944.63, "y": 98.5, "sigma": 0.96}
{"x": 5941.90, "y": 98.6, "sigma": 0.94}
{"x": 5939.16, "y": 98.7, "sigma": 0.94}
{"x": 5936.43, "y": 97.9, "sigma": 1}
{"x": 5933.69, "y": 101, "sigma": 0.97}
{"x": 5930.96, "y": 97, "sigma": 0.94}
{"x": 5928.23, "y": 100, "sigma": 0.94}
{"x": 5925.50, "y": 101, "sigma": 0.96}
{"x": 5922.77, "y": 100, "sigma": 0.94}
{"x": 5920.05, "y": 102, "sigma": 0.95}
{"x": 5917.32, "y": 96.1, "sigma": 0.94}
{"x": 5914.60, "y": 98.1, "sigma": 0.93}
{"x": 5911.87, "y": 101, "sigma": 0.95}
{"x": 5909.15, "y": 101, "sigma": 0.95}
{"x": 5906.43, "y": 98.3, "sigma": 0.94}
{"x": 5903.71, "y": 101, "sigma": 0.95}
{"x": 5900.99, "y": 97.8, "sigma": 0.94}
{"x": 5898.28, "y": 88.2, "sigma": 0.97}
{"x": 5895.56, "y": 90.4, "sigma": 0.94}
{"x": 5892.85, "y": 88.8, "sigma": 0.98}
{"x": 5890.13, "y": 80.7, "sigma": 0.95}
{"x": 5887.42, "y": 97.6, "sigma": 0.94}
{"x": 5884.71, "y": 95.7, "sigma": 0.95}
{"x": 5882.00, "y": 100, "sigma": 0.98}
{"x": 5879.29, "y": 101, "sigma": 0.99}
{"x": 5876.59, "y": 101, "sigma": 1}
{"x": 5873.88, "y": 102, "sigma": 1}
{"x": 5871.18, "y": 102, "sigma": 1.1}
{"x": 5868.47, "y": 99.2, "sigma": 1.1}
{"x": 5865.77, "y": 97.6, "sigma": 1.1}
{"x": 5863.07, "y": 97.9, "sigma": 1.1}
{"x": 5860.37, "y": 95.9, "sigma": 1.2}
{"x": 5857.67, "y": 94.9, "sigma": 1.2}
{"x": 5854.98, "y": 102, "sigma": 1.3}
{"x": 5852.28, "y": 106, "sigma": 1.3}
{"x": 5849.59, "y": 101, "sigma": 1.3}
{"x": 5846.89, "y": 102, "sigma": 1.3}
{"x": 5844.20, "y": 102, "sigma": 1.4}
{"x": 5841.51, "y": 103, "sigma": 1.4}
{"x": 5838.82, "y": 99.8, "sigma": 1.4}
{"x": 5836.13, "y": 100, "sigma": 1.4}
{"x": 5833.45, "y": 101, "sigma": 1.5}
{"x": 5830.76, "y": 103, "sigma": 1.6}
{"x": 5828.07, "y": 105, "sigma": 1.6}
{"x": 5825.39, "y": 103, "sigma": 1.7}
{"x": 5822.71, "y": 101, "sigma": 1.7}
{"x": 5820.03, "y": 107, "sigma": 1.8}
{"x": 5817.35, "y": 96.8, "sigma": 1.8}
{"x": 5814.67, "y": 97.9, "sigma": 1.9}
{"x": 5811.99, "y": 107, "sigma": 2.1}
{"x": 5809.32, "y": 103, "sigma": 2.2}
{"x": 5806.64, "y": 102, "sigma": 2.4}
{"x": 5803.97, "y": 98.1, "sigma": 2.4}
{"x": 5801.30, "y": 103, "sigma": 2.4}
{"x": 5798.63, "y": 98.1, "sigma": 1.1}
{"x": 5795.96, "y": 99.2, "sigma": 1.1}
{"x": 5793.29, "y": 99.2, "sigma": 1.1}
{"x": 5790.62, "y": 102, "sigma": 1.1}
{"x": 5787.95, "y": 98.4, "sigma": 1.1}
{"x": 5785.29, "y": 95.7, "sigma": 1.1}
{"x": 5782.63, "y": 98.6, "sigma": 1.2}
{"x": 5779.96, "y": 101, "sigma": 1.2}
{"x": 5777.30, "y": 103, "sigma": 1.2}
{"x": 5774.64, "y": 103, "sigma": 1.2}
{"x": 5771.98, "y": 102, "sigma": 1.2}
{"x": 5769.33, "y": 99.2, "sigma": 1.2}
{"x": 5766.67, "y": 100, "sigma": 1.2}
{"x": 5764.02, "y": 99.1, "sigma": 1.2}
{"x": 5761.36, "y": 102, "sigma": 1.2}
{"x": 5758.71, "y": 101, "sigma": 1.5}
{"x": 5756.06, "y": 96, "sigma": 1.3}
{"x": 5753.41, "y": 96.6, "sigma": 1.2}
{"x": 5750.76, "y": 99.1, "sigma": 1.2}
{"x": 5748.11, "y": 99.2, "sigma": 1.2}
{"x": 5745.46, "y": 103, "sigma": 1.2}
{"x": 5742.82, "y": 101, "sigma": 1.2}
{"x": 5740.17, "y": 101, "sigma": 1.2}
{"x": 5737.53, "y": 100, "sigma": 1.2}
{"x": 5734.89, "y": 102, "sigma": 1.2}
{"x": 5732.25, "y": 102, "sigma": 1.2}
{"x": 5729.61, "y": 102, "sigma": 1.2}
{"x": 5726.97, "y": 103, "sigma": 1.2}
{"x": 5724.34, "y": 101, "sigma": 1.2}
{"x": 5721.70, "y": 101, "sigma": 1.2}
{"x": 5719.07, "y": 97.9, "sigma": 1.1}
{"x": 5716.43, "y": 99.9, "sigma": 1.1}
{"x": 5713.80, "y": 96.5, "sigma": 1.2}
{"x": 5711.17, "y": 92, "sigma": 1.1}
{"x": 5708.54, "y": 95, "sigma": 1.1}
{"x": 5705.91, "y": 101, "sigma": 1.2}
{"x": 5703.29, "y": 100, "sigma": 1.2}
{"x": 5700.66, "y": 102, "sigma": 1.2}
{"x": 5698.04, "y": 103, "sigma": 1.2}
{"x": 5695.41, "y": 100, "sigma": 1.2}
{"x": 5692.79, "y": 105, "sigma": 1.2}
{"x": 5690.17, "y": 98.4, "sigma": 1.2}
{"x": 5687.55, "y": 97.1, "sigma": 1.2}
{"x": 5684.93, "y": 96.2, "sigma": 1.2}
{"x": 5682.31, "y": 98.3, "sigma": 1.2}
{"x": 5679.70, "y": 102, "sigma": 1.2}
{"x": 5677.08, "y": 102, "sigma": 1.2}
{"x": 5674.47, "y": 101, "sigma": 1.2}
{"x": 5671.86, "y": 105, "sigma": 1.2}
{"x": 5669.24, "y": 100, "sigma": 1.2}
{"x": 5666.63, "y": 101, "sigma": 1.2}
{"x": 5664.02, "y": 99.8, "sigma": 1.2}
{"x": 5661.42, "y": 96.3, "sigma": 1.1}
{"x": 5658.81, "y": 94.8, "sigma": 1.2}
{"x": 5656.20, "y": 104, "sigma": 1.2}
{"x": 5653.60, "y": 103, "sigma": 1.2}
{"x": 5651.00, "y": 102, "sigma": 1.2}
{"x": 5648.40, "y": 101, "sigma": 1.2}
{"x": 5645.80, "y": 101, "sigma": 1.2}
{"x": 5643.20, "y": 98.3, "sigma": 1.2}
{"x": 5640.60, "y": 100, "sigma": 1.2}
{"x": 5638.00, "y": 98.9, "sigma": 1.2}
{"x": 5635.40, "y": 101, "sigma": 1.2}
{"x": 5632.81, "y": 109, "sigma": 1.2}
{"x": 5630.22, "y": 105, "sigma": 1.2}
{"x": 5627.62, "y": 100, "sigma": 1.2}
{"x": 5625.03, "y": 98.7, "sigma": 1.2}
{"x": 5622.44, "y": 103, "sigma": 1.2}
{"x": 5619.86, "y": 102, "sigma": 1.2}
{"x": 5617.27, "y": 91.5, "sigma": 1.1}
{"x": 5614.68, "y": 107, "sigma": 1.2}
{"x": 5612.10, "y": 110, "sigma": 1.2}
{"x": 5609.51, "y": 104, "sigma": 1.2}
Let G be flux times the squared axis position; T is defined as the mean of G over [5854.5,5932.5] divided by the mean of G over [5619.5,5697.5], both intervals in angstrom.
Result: 1.05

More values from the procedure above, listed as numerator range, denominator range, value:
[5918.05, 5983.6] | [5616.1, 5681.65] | 1.09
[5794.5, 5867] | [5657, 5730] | 1.06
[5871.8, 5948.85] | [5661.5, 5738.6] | 1.05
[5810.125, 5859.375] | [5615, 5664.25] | 1.08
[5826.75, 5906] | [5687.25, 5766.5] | 1.03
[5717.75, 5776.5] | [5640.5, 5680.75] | 1.03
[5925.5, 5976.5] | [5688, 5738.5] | 1.08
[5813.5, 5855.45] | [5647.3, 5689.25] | 1.08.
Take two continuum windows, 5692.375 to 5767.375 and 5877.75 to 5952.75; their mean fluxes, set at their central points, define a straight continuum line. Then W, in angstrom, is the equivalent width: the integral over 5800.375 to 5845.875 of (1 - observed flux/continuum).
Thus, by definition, -1.5 angstrom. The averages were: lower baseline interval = 100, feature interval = 102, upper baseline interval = 97.3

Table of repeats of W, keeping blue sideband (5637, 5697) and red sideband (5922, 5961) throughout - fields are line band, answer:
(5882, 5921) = 1.5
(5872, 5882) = -0.2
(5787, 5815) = -0.3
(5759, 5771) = 0.0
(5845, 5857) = -0.3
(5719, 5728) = -0.1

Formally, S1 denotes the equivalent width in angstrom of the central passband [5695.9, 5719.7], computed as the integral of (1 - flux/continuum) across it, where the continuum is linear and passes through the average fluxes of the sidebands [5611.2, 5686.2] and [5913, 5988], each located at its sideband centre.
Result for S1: 0.5 angstrom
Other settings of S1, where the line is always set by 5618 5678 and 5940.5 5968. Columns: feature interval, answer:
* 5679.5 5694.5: 0.2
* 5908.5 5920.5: 0.0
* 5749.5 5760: 0.2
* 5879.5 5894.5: 1.0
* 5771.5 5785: -0.1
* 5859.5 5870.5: 0.2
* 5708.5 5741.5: 0.3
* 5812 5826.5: -0.2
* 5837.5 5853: -0.3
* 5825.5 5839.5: -0.3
